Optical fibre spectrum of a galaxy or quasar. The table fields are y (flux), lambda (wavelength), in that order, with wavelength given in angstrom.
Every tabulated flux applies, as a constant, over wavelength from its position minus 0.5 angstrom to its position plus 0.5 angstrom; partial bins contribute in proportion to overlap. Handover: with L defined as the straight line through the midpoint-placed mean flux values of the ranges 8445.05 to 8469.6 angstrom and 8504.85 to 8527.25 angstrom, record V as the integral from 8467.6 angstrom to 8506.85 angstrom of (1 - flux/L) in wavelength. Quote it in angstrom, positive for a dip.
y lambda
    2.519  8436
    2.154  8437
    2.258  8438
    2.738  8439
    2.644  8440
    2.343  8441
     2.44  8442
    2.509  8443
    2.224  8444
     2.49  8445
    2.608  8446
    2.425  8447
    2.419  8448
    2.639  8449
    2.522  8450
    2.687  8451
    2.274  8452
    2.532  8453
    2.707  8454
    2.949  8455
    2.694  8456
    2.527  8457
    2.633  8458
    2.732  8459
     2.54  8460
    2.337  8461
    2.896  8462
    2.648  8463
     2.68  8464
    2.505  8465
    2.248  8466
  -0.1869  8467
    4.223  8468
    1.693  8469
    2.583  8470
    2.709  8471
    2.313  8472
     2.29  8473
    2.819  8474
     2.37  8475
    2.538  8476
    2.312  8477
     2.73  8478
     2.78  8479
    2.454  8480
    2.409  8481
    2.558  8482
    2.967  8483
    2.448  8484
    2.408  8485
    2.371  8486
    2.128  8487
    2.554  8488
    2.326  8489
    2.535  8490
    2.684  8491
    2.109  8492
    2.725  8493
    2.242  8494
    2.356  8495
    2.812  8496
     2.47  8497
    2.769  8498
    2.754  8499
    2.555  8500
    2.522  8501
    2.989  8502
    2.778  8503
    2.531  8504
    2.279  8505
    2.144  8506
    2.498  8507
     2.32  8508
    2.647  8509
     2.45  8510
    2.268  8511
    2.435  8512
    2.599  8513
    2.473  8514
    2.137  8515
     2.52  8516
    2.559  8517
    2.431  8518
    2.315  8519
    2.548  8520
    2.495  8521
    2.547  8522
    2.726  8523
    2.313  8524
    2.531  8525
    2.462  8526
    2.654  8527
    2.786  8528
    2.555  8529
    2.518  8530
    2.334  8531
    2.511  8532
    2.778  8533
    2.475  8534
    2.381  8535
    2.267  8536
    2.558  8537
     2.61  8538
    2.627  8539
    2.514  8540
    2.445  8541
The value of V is -1.1 angstrom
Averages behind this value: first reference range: 2.5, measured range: 2.54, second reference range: 2.45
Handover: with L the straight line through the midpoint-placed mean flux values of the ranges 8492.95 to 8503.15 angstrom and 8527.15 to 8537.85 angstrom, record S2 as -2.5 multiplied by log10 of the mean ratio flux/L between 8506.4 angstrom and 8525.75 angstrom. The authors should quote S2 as 0.05 mag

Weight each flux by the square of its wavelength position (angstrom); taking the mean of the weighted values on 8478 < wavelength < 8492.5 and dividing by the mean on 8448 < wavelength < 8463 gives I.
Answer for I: 1.0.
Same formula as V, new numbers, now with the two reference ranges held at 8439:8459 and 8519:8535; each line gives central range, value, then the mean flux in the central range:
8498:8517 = 0.3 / 2.5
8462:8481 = 0.8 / 2.44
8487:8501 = 0.1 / 2.52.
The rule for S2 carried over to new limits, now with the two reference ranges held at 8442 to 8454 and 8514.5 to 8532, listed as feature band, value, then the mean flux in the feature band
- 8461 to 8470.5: 0.06 mag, 2.36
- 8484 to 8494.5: 0.04 mag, 2.41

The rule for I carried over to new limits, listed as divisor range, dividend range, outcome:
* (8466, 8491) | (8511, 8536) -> 1.04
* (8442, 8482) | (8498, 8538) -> 1.02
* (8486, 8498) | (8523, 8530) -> 1.05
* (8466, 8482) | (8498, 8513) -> 1.06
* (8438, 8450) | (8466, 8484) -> 0.99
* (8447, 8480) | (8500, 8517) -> 1.00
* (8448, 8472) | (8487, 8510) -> 1.01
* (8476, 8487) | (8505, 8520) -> 0.96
